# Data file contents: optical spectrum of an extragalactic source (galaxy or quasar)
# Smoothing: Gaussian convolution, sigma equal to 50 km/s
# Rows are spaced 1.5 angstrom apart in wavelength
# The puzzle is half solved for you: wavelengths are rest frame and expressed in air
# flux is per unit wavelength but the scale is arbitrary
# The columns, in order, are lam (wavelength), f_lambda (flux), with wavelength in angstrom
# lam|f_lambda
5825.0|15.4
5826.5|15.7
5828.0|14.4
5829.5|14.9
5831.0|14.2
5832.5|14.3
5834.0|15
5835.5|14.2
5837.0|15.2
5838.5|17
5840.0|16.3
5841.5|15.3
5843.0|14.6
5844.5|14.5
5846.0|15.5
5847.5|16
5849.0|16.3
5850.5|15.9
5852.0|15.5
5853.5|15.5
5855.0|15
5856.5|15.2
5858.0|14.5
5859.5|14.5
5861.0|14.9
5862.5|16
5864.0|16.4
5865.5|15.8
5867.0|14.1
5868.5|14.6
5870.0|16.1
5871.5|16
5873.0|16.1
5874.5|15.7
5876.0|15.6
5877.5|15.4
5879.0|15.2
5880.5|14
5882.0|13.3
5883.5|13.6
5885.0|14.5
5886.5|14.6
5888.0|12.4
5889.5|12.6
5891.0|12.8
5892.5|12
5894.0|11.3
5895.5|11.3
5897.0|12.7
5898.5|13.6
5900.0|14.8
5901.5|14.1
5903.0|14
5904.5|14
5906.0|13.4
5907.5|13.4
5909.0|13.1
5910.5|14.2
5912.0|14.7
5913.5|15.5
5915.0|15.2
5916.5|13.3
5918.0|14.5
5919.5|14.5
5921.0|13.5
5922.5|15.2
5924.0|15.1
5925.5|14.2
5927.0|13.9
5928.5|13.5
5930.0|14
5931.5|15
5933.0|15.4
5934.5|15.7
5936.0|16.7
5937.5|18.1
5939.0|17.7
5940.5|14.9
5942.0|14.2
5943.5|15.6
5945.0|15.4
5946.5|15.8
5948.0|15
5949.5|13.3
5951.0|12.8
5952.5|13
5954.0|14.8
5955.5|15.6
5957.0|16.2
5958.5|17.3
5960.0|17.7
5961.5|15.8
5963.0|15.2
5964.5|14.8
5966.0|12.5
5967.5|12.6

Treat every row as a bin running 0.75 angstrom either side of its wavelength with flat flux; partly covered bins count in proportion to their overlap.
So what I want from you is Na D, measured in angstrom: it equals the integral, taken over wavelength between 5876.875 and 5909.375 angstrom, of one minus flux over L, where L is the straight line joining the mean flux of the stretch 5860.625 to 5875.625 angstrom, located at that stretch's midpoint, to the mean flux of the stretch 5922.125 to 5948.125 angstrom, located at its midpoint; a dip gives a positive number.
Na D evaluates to 4.3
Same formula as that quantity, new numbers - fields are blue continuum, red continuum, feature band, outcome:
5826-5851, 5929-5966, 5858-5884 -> 0.2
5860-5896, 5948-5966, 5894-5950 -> 0.8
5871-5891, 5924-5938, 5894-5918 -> 1.7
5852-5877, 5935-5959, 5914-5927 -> 0.8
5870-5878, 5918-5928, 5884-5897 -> 2.2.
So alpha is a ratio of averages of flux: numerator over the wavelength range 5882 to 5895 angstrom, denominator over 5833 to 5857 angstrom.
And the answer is 0.84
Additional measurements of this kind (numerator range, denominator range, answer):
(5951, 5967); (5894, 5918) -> 1.10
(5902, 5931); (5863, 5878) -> 0.91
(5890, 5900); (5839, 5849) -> 0.81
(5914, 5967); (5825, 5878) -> 0.98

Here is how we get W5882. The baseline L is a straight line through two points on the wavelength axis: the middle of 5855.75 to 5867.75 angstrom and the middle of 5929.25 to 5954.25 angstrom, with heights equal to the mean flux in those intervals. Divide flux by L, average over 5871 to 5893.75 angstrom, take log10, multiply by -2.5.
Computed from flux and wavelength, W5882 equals 0.07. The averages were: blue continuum 15.2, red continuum 15.1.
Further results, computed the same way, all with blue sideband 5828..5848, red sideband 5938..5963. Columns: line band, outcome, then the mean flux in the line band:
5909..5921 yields 0.06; 14.4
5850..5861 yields 0.00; 15.1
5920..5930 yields 0.08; 14.2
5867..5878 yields -0.03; 15.5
